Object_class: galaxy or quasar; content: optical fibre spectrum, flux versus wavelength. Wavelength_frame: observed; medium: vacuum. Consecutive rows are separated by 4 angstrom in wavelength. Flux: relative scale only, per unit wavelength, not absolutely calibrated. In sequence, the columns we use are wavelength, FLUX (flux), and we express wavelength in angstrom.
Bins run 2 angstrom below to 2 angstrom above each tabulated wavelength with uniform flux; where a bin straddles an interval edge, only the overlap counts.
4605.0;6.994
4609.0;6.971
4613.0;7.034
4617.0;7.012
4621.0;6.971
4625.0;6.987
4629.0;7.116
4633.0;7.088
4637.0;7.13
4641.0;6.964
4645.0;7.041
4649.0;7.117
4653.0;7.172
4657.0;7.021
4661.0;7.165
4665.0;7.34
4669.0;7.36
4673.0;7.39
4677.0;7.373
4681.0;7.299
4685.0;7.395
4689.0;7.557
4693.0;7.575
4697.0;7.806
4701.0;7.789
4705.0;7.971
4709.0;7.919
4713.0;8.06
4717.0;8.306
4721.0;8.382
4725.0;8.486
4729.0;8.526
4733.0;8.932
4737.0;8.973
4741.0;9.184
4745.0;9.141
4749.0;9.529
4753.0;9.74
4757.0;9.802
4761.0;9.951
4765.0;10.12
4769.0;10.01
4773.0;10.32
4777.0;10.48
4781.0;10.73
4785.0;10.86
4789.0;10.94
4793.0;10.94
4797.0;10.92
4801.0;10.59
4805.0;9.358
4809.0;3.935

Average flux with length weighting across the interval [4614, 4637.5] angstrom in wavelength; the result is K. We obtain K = 7.04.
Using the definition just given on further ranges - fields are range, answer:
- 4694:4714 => 7.88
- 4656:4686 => 7.3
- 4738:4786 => 9.95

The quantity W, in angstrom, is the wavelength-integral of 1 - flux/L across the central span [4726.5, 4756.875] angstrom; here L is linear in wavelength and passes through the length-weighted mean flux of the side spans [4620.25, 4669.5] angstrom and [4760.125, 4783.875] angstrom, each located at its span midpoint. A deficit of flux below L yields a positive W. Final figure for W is 1.2 angstrom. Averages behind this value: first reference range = 7.11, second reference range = 10.3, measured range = 9.18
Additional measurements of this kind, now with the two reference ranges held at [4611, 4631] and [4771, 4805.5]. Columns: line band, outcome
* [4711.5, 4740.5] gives 2.3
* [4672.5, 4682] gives 1.0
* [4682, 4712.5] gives 3.3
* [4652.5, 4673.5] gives 1.8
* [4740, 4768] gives 0.6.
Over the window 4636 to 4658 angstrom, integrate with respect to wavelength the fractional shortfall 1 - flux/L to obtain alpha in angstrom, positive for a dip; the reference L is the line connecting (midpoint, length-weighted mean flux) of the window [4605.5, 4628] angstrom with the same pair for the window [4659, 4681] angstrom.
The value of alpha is 0.34 angstrom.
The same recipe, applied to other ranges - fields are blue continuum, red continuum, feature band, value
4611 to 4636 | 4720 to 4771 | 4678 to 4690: 1.1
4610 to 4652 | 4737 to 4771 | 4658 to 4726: 5.2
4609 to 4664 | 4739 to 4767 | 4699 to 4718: 1.5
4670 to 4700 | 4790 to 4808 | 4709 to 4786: -3.8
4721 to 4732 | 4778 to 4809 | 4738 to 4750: -0.4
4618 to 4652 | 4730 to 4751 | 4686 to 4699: 0.9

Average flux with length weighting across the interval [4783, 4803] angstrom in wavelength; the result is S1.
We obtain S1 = 10.8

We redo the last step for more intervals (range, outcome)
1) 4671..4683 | 7.35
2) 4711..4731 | 8.35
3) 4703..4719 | 8.06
